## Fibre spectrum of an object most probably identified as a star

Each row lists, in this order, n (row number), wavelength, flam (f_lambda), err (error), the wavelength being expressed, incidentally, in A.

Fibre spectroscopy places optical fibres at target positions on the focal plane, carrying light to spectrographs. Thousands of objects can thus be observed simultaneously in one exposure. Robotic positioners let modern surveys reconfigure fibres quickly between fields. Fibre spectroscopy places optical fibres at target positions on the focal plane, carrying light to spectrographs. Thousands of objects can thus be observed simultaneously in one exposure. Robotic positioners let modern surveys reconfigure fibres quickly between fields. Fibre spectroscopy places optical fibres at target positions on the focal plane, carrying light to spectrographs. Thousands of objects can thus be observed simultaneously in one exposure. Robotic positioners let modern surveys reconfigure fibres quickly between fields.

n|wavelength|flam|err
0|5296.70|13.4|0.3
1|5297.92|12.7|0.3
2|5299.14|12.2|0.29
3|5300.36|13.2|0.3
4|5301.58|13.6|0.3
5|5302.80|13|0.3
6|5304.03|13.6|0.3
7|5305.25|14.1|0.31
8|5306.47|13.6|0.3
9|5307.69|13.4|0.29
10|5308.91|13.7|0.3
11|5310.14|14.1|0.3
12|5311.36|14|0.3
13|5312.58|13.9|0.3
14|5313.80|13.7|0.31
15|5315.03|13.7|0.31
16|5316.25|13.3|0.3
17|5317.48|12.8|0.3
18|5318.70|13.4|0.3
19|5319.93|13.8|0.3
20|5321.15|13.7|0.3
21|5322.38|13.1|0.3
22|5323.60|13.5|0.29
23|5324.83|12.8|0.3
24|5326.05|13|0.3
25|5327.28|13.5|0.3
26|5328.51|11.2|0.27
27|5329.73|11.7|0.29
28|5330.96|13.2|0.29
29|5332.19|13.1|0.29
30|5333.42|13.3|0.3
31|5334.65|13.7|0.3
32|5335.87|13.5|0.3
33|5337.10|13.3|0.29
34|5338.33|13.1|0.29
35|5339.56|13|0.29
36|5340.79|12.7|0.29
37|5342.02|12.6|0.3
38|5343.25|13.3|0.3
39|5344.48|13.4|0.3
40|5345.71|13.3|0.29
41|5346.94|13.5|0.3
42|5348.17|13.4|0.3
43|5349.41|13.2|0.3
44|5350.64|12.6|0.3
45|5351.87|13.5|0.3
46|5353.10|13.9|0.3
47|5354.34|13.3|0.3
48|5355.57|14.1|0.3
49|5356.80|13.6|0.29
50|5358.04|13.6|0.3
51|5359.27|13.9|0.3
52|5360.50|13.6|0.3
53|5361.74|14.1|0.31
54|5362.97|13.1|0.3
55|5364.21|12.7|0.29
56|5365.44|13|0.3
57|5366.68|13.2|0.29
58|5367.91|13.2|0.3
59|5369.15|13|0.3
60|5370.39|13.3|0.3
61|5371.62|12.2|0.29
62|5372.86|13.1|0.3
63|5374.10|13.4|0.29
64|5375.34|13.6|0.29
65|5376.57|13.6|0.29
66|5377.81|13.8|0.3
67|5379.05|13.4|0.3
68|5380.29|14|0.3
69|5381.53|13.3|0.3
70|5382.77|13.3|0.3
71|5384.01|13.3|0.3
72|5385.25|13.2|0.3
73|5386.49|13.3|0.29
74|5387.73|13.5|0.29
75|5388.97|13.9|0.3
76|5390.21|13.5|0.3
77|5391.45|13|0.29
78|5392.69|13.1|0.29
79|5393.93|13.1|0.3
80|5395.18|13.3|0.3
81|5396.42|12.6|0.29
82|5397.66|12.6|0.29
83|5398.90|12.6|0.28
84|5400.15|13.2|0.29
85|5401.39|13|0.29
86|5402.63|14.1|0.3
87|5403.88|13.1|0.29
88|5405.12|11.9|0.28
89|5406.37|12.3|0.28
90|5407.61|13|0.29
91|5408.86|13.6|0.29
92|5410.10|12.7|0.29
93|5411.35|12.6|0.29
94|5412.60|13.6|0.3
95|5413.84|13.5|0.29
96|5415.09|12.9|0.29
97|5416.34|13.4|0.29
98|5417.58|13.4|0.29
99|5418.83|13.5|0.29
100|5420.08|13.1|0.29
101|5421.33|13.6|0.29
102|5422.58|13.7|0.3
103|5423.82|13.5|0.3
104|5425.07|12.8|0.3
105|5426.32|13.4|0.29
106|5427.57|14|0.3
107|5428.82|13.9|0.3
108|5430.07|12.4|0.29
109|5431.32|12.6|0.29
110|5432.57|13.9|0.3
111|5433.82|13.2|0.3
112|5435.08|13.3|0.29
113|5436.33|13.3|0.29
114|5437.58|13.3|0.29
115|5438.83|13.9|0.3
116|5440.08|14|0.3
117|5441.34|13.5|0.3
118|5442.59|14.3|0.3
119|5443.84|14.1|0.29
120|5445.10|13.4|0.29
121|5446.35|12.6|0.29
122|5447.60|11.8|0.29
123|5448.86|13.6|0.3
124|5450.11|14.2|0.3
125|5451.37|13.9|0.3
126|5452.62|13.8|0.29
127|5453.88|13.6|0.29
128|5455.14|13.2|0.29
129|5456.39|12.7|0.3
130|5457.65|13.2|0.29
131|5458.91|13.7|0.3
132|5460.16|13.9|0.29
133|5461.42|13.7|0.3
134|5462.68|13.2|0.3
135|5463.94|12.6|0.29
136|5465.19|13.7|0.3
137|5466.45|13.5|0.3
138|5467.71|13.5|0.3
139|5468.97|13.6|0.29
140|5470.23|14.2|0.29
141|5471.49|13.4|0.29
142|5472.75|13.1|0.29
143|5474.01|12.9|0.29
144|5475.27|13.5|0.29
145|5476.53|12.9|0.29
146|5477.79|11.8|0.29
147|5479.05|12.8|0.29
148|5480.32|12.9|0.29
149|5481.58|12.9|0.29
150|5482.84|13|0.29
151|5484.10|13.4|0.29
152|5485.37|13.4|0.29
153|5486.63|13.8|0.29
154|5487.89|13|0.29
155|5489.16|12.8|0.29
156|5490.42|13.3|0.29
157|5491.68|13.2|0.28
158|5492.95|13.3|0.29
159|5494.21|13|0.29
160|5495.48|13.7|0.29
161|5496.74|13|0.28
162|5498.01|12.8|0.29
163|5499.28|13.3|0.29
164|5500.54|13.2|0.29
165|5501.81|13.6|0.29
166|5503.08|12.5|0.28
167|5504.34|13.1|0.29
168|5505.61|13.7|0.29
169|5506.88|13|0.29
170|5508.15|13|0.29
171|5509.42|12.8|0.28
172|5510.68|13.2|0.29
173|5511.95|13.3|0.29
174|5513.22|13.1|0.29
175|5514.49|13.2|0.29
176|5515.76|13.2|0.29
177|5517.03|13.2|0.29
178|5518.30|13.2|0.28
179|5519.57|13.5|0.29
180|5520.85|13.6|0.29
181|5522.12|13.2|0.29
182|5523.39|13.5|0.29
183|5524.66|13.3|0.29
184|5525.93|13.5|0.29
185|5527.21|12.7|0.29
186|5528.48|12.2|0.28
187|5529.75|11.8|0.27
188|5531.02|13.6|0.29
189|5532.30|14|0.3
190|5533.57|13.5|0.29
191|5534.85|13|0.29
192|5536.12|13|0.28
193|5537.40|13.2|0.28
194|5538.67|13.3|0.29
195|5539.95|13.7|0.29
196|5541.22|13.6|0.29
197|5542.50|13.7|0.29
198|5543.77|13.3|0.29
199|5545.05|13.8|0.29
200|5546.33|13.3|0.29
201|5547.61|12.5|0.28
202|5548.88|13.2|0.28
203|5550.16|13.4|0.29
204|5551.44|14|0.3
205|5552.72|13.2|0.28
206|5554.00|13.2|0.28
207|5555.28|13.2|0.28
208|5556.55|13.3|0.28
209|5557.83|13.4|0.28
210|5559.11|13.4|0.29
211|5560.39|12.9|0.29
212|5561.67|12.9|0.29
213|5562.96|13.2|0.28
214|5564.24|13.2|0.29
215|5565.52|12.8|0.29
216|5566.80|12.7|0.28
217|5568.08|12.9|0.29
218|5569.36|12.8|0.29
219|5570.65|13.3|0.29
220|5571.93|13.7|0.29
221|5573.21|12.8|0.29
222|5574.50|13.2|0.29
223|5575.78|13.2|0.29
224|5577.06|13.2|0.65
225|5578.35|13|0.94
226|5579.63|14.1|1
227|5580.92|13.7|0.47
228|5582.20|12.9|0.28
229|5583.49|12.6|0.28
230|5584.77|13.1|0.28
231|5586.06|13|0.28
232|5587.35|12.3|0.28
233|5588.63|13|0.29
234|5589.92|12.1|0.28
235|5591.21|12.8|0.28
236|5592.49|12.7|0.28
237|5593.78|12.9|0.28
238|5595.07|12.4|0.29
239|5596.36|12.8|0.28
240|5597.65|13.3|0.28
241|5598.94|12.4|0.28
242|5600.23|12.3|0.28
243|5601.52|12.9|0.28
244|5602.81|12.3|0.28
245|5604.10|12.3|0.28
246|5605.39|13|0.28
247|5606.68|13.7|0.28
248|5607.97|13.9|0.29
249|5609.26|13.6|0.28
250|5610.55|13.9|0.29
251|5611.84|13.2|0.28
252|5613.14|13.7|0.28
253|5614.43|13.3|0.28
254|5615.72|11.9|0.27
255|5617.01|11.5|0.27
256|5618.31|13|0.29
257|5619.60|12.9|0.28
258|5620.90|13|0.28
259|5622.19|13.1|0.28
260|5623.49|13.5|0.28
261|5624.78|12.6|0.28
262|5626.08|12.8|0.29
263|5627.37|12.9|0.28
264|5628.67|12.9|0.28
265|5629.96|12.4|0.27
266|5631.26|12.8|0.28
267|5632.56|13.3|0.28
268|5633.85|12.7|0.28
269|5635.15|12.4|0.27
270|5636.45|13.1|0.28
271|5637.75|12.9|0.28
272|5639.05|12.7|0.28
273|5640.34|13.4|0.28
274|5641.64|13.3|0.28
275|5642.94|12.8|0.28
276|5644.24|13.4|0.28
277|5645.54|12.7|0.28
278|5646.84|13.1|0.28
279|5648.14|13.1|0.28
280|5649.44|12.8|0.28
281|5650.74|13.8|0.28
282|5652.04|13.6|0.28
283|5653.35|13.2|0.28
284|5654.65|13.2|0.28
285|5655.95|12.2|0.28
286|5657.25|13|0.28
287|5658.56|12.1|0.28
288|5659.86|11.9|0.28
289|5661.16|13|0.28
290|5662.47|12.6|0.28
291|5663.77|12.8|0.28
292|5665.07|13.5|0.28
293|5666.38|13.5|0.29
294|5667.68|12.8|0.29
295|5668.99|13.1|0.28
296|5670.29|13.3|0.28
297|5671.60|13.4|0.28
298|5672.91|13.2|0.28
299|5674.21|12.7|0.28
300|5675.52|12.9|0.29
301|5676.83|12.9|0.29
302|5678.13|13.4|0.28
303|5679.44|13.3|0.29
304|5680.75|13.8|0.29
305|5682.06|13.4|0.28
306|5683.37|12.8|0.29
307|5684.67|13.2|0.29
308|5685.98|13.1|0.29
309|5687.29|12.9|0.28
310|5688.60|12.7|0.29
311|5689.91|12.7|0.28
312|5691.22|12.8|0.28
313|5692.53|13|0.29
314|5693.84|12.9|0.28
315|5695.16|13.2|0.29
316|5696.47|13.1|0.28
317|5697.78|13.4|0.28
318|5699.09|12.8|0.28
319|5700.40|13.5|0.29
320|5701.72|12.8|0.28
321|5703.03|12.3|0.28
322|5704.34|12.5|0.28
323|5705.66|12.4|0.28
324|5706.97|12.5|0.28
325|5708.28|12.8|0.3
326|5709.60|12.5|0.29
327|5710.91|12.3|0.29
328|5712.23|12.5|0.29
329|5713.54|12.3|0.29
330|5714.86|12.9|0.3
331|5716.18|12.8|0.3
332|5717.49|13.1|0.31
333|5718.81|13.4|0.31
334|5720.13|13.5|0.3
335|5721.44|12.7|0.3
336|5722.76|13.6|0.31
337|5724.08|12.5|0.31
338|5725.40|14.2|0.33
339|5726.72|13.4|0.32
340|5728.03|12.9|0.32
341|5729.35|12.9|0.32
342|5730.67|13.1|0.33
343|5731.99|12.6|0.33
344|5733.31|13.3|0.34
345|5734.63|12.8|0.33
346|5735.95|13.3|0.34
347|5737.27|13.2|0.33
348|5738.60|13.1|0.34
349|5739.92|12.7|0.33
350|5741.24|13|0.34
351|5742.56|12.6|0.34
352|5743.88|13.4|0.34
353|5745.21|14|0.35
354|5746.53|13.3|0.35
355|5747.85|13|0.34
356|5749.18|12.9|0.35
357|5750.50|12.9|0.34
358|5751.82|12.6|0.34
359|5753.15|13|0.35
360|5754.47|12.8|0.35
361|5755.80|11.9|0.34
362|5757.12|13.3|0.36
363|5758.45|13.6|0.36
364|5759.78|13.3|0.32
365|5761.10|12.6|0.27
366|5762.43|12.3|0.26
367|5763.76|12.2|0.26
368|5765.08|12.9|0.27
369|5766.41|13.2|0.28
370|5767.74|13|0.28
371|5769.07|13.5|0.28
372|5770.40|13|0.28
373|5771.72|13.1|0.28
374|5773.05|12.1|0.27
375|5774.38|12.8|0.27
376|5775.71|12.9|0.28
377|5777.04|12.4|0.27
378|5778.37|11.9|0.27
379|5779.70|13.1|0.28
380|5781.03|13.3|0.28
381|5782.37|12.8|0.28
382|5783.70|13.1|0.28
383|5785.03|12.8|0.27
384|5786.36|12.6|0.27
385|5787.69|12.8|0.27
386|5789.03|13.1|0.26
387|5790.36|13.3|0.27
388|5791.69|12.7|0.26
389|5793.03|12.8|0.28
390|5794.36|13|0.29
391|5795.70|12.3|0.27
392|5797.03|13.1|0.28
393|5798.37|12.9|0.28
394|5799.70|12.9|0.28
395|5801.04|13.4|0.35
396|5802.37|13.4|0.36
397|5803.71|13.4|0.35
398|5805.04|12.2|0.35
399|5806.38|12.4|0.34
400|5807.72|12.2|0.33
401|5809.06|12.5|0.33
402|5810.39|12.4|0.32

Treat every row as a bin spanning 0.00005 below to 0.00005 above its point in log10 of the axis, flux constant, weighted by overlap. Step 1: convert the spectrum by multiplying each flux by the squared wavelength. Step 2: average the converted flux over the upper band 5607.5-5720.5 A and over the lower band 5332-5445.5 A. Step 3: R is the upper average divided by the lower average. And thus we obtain 1.1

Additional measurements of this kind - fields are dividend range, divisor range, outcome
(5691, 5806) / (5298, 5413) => 1.12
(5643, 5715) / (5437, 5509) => 1.05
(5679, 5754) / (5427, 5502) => 1.07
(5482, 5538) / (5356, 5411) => 1.04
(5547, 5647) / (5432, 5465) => 1.02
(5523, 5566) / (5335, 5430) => 1.06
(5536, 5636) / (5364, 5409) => 1.06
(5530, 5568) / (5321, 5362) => 1.08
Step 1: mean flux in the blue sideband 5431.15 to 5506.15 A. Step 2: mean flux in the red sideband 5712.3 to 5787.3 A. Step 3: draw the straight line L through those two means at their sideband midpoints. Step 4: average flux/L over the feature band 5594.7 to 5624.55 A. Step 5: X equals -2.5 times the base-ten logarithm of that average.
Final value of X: 0.01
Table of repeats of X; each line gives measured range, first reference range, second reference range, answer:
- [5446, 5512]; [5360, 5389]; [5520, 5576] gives 0.00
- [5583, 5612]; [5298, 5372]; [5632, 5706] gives 0.01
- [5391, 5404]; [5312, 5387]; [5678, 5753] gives 0.01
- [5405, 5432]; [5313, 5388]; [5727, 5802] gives 0.00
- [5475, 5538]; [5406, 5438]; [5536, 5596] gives 0.00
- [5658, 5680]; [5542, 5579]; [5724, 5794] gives 0.01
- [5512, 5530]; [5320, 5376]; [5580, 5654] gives -0.01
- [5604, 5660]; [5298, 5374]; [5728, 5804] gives 0.00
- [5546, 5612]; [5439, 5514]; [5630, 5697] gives 0.01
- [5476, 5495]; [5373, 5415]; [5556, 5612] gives 0.01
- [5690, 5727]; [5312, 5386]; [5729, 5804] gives 0.01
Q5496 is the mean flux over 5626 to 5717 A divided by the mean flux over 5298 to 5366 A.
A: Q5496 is 0.97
